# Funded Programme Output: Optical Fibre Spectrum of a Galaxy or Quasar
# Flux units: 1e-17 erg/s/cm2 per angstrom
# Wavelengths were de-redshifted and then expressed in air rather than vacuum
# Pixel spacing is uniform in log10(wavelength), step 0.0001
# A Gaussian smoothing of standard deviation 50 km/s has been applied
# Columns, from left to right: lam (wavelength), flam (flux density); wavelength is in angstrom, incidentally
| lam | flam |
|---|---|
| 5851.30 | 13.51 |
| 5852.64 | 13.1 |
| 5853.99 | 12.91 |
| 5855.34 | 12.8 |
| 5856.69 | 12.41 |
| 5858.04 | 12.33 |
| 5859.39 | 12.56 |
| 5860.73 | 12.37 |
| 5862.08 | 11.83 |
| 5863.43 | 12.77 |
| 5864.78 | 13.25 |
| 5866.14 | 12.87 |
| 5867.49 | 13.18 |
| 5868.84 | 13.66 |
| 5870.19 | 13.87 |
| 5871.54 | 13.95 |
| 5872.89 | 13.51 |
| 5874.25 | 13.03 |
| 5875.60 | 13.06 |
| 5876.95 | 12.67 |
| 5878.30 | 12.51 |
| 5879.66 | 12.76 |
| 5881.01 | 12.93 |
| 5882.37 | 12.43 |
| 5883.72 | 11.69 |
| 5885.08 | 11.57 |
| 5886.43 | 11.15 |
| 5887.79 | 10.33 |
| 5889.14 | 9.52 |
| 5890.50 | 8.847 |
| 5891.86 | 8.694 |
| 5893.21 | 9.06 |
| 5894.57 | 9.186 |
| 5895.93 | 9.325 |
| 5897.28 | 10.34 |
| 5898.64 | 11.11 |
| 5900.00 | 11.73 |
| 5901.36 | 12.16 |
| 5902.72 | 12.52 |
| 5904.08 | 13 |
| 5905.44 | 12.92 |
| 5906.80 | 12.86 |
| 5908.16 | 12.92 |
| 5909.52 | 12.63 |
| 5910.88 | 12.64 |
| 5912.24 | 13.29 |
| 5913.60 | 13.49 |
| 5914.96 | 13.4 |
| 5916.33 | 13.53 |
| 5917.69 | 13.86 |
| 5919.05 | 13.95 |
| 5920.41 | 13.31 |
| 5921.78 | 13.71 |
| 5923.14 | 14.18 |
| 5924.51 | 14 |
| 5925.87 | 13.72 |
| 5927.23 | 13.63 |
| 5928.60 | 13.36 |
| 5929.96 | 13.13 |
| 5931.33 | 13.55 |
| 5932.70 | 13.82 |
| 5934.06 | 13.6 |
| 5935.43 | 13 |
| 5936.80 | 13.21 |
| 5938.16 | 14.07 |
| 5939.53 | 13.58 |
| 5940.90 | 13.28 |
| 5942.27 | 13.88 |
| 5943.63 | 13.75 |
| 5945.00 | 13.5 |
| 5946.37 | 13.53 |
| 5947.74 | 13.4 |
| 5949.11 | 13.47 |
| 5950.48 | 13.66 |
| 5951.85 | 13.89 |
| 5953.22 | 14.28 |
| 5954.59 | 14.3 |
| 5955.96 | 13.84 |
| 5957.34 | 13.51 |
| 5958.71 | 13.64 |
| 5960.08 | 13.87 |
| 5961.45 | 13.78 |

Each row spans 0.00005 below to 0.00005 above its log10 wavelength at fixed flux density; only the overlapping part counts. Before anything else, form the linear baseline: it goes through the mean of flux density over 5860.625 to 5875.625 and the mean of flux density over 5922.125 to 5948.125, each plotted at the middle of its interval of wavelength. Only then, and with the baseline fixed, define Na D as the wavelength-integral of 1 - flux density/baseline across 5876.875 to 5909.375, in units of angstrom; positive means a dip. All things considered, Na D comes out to 4.8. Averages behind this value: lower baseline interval 13.1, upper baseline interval 13.6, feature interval 11.3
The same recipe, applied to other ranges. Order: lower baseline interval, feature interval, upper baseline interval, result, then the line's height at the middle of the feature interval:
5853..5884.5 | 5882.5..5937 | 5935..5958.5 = 4.1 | 13.3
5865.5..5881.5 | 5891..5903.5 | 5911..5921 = 2.7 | 13.4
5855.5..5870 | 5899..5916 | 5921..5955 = 0.7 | 13.3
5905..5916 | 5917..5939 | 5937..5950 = -0.5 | 13.3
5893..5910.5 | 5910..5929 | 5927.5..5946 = -1.5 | 12.6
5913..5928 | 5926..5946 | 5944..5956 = 0.3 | 13.7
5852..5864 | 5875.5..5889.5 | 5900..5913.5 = 0.9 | 12.7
